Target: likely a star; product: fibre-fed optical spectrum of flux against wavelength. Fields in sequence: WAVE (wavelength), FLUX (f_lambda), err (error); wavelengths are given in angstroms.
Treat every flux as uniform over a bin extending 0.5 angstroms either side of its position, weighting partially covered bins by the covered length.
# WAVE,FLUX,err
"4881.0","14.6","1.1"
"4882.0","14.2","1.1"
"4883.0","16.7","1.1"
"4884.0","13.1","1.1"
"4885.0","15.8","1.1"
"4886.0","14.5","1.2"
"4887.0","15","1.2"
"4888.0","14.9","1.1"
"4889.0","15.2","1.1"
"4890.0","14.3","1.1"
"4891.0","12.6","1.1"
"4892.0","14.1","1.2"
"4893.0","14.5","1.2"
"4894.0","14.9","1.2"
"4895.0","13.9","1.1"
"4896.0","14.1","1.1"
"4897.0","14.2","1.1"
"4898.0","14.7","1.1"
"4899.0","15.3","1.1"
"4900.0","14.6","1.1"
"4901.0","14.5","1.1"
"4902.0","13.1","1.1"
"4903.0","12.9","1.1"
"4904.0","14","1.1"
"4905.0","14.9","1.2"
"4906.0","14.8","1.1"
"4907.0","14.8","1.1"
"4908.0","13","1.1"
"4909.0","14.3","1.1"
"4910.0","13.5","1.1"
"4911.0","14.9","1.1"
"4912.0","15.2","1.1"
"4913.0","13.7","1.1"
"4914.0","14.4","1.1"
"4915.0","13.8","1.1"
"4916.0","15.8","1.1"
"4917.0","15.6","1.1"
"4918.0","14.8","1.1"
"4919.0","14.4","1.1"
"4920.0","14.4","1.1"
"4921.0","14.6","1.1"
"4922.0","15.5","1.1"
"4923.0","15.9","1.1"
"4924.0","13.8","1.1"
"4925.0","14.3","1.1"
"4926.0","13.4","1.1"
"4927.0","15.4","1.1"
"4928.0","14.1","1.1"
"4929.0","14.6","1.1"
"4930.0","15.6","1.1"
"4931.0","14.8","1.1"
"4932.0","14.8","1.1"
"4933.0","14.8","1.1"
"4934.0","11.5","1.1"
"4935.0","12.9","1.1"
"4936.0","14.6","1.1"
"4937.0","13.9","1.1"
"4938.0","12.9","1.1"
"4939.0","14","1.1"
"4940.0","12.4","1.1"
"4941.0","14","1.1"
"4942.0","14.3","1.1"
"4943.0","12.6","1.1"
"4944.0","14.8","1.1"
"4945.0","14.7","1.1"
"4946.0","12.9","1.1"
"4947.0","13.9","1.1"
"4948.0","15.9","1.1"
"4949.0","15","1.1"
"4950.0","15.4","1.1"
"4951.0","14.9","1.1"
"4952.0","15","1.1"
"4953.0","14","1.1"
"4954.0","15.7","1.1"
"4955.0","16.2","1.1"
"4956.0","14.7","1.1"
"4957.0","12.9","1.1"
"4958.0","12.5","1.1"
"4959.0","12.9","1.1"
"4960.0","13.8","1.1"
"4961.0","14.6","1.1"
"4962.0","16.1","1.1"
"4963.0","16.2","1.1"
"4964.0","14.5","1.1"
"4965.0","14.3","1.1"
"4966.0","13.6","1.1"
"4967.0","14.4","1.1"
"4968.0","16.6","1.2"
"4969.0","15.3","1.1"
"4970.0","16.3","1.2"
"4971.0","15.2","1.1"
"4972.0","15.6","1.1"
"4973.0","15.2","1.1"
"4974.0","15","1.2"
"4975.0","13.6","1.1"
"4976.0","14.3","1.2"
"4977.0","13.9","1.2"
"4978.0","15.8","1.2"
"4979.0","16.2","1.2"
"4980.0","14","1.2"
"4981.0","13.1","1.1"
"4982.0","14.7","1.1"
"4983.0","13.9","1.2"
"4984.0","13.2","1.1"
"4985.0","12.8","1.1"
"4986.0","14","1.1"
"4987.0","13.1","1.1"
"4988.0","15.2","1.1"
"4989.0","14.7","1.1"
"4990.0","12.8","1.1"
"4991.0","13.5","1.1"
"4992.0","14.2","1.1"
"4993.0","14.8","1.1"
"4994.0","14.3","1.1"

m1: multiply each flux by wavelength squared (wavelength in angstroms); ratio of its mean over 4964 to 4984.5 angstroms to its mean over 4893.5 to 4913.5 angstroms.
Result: 1.06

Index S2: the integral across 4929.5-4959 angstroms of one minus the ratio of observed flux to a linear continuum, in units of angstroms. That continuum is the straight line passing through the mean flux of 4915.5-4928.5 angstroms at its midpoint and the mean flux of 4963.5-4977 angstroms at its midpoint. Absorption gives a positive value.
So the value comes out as 1.29 angstroms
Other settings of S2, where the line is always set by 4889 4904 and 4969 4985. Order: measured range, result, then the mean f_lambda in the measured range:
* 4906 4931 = -0.5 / 14.6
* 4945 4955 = -0.2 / 14.8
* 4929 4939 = 0.3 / 14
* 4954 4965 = 0.0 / 14.5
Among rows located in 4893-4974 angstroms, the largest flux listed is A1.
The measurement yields 16.6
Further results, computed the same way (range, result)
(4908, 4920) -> 15.8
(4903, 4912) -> 15.2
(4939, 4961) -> 16.2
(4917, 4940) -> 15.9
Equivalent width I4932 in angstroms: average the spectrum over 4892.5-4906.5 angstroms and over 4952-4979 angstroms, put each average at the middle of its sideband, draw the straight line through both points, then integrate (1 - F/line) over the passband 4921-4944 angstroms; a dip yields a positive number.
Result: 0.7 angstroms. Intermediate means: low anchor 14.3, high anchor 14.8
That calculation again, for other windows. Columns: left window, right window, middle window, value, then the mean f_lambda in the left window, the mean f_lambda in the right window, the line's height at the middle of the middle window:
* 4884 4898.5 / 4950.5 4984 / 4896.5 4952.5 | 0.8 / 14.4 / 14.7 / 14.5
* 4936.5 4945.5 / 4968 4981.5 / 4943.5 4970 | -0.7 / 13.7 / 14.9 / 14.3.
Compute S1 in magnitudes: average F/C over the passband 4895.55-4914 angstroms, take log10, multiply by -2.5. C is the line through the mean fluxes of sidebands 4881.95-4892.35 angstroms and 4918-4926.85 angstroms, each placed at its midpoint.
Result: 0.03 mag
